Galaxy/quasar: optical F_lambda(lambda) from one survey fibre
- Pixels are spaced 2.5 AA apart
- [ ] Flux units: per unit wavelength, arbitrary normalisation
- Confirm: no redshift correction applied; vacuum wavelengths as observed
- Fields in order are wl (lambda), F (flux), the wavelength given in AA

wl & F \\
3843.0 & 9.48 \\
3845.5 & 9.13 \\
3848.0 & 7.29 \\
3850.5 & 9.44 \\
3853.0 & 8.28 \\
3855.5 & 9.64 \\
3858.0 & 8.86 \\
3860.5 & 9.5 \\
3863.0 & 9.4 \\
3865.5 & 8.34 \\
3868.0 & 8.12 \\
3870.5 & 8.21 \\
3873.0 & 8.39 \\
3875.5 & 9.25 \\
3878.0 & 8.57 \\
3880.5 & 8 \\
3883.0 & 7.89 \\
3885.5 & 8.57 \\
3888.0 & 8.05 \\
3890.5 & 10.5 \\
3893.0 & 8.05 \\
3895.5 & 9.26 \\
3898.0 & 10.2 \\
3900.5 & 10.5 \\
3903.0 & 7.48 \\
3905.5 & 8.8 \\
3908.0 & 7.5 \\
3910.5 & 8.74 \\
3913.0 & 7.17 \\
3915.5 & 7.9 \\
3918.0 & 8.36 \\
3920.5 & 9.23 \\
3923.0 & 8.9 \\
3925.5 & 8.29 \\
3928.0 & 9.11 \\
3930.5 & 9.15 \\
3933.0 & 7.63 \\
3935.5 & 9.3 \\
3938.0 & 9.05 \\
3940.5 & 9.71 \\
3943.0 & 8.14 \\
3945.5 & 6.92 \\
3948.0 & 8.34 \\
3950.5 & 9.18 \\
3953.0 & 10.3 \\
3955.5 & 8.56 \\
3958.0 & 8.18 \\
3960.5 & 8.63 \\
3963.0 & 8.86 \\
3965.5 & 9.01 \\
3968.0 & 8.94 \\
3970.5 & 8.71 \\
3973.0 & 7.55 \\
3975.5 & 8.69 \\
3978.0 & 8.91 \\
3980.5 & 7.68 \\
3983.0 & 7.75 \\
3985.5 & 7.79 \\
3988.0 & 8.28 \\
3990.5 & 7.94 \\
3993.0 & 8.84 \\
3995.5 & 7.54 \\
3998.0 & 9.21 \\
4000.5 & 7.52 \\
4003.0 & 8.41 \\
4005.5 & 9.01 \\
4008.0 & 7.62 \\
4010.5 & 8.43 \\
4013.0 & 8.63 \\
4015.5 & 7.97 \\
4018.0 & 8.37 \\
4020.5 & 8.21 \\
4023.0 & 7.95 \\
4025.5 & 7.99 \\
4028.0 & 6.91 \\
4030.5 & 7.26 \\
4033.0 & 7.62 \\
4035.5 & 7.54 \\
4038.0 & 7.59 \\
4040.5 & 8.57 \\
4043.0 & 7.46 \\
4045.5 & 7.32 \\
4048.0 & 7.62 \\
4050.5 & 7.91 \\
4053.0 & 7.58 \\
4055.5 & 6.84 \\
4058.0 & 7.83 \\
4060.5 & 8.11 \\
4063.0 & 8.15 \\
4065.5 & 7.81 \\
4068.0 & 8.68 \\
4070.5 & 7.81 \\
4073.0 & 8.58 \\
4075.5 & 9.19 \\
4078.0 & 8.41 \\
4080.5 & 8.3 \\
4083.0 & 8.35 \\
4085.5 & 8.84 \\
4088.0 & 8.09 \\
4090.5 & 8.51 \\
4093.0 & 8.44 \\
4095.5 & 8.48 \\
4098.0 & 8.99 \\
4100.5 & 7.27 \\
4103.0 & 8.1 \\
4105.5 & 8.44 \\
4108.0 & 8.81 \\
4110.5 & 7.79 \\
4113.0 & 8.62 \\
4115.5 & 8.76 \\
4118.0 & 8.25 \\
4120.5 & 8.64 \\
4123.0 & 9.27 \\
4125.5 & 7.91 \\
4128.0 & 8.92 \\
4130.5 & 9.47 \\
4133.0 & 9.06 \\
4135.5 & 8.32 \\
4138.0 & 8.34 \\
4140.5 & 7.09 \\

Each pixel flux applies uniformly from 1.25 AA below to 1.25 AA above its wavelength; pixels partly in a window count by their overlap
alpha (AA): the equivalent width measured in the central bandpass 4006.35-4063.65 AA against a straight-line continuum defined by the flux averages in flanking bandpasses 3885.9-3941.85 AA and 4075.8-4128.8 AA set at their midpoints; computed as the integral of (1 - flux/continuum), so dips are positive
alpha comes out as 5.0 AA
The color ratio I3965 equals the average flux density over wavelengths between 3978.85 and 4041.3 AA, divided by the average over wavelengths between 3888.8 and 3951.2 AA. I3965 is 0.92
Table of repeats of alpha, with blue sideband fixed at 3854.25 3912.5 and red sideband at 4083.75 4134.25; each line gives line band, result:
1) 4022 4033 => 1.4 AA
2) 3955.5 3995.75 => 1.4 AA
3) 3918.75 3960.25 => -0.2 AA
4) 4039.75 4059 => 2.2 AA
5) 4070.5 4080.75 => 0.0 AA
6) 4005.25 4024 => 0.8 AA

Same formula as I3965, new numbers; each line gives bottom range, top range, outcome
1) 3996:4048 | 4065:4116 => 1.05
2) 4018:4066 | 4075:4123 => 1.09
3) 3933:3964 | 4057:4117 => 0.96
